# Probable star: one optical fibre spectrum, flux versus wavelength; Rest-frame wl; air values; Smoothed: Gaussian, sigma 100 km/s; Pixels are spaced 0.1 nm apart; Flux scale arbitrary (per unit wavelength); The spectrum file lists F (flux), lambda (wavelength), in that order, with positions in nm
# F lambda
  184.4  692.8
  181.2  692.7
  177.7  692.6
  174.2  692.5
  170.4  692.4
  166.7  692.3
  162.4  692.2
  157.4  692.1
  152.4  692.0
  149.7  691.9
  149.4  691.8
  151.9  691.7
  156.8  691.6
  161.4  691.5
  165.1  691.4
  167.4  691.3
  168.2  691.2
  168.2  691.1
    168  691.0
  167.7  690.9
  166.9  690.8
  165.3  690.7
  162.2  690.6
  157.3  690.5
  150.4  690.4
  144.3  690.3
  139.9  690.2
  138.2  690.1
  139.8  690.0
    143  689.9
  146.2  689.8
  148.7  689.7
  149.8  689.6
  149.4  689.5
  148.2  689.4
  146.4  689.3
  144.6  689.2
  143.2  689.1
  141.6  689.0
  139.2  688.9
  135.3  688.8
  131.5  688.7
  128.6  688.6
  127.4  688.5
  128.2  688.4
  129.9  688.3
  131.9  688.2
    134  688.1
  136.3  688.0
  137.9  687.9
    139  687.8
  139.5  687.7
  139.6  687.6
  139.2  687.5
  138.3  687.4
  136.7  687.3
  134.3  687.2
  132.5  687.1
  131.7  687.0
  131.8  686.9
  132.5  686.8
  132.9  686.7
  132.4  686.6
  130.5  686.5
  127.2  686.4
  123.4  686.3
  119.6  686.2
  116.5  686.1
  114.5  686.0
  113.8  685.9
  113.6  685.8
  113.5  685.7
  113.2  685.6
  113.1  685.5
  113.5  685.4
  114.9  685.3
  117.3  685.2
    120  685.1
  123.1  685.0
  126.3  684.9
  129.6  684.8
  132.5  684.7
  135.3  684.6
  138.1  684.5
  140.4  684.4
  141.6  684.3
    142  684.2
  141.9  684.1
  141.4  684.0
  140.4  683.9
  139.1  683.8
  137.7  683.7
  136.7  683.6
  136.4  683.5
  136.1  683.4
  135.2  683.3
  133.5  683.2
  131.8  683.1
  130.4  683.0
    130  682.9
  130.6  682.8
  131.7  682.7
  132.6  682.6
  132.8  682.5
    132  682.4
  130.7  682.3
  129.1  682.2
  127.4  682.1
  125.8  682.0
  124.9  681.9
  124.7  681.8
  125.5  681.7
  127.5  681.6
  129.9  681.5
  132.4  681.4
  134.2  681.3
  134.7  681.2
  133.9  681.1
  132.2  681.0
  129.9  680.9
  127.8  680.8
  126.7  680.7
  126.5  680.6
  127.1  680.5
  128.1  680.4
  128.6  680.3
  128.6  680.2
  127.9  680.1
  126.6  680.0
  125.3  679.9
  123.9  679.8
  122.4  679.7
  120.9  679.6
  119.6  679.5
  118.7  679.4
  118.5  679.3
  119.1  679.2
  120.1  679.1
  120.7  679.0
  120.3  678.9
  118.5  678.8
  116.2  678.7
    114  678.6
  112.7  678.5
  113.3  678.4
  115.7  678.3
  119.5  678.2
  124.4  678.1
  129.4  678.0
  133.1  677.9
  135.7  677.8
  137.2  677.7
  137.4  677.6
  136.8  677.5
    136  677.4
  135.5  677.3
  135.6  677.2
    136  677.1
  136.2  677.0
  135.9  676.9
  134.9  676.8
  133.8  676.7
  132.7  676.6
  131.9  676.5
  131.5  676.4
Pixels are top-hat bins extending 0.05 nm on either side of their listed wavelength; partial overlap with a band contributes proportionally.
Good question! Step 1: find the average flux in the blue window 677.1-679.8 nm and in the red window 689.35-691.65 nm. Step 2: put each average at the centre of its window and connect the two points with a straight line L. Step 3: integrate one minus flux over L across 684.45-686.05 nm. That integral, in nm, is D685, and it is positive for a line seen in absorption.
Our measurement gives 0.24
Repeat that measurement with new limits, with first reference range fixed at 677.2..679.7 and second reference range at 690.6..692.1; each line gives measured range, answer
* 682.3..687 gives 0.420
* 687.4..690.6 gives 0.288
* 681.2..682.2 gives 0.037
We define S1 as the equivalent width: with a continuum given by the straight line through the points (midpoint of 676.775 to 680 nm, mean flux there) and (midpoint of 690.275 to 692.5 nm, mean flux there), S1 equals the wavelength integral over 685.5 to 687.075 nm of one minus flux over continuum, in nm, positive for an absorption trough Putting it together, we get 0.259 nm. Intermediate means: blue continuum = 126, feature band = 123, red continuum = 161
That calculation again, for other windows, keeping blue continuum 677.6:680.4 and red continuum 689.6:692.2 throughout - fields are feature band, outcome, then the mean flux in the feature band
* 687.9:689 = 0.12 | 133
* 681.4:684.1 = 0.02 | 132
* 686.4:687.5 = 0.09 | 133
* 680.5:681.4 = -0.02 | 131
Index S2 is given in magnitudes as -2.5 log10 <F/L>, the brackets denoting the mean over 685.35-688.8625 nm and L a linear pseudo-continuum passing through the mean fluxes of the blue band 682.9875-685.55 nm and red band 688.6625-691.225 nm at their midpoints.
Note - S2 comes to 0.10 mag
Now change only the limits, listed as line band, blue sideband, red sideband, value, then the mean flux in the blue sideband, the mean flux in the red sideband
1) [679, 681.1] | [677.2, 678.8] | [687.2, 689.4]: 0.030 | 126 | 137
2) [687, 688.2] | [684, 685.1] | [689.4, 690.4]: 0.031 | 135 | 145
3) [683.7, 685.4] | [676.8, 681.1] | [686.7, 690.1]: 0.007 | 126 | 138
